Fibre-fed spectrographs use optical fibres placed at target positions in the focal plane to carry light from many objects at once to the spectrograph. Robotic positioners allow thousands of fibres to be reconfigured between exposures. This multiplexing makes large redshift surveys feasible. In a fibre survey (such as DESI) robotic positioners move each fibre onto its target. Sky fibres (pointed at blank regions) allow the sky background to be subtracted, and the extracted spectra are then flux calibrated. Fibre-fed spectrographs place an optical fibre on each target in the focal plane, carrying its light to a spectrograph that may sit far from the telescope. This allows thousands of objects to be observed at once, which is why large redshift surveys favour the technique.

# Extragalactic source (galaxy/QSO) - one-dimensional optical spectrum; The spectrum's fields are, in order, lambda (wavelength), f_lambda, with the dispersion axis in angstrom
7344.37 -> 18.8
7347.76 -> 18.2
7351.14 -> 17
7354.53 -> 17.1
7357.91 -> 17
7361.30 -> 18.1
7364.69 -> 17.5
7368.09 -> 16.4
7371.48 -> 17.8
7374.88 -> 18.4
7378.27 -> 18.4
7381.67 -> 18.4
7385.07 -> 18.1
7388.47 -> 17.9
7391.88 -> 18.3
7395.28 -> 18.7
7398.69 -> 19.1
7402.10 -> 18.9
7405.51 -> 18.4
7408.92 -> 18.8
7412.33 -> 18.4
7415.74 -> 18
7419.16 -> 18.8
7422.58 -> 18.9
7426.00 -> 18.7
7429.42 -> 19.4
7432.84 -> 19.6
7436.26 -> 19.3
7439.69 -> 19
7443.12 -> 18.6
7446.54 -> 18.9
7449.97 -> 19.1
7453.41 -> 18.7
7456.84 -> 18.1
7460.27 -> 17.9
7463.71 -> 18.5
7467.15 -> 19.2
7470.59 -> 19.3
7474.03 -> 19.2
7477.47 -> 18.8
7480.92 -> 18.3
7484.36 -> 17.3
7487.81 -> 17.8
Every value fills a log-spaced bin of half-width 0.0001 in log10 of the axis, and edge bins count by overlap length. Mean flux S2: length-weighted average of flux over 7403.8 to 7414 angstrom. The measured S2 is 18.5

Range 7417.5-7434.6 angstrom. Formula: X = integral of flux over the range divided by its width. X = 19.1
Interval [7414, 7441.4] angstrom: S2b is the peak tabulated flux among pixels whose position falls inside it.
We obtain 19.6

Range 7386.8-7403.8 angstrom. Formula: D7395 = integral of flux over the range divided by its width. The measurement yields 18.6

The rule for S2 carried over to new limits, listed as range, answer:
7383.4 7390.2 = 18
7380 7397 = 18.3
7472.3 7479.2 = 19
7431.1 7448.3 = 19.1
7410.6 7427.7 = 18.6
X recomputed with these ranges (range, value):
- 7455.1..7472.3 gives 18.6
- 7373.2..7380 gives 18.4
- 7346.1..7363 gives 17.5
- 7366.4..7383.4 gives 17.9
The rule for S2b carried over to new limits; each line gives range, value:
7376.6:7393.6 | 18.4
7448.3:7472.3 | 19.3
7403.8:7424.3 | 18.9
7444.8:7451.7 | 19.1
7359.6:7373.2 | 18.1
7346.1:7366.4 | 18.2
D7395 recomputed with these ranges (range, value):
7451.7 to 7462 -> 18.2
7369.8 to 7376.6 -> 18.1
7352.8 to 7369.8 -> 17.2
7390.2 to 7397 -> 18.5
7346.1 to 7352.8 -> 17.6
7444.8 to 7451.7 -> 19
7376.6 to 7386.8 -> 18.3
